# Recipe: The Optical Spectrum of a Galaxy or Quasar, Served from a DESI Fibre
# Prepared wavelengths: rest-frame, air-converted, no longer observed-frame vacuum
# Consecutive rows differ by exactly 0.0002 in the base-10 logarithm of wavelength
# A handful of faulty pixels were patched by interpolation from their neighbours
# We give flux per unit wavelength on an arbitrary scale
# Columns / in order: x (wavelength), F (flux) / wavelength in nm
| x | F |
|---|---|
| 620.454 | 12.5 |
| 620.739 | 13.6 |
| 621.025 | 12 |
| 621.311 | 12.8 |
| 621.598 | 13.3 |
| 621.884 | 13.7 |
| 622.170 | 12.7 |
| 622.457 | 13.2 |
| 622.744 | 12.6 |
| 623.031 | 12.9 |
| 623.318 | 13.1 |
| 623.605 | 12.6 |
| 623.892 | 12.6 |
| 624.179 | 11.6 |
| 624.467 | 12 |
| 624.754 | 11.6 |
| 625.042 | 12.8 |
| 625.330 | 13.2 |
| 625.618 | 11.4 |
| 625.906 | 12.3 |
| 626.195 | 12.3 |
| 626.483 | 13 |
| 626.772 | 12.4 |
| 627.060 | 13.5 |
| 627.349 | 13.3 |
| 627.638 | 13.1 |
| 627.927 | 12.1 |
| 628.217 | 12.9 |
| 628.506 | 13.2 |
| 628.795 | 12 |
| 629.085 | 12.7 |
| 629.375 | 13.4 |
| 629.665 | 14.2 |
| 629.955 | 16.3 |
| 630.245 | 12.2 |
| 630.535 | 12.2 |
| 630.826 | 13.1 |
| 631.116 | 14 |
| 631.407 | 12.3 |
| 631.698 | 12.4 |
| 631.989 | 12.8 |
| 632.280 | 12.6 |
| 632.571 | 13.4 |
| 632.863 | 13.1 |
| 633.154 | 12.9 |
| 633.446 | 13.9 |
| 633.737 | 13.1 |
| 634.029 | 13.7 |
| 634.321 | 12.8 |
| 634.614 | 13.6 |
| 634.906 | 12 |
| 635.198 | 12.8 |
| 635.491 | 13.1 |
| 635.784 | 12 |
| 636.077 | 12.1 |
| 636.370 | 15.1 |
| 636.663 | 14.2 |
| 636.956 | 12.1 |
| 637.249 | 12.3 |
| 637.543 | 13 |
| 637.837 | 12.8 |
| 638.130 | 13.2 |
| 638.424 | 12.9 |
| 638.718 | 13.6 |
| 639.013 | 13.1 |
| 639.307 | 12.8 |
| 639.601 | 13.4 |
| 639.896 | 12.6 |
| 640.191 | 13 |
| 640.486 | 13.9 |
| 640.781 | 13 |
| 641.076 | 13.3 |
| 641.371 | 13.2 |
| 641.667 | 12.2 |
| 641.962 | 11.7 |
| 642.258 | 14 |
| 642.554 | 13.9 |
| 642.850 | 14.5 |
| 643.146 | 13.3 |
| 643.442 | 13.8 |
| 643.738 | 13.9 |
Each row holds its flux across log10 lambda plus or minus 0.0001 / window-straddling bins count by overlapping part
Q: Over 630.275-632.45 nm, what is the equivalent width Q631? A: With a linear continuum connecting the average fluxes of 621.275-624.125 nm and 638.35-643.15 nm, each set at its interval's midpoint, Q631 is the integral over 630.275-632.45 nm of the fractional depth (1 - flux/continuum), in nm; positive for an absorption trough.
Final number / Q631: 0.05 nm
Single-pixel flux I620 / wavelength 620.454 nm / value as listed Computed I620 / 12.5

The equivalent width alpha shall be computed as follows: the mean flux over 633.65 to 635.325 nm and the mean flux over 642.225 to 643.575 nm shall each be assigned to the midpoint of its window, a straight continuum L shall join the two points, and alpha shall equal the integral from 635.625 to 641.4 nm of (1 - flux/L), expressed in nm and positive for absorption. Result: 0.15 nm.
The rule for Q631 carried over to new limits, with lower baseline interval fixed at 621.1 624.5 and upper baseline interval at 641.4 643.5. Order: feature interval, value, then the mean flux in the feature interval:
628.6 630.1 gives -0.09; 13.7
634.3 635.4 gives 0.02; 12.8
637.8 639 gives 0.00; 13.2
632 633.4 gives 0.00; 13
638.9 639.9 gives 0.02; 13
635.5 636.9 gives -0.01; 13.2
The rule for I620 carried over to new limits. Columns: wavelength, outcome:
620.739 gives 13.6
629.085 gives 12.7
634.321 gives 12.8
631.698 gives 12.4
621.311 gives 12.8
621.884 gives 13.7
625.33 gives 13.2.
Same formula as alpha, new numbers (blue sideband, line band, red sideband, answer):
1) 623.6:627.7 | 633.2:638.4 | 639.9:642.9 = -0.04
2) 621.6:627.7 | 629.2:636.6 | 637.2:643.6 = -0.14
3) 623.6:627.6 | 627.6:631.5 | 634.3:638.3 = -0.15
